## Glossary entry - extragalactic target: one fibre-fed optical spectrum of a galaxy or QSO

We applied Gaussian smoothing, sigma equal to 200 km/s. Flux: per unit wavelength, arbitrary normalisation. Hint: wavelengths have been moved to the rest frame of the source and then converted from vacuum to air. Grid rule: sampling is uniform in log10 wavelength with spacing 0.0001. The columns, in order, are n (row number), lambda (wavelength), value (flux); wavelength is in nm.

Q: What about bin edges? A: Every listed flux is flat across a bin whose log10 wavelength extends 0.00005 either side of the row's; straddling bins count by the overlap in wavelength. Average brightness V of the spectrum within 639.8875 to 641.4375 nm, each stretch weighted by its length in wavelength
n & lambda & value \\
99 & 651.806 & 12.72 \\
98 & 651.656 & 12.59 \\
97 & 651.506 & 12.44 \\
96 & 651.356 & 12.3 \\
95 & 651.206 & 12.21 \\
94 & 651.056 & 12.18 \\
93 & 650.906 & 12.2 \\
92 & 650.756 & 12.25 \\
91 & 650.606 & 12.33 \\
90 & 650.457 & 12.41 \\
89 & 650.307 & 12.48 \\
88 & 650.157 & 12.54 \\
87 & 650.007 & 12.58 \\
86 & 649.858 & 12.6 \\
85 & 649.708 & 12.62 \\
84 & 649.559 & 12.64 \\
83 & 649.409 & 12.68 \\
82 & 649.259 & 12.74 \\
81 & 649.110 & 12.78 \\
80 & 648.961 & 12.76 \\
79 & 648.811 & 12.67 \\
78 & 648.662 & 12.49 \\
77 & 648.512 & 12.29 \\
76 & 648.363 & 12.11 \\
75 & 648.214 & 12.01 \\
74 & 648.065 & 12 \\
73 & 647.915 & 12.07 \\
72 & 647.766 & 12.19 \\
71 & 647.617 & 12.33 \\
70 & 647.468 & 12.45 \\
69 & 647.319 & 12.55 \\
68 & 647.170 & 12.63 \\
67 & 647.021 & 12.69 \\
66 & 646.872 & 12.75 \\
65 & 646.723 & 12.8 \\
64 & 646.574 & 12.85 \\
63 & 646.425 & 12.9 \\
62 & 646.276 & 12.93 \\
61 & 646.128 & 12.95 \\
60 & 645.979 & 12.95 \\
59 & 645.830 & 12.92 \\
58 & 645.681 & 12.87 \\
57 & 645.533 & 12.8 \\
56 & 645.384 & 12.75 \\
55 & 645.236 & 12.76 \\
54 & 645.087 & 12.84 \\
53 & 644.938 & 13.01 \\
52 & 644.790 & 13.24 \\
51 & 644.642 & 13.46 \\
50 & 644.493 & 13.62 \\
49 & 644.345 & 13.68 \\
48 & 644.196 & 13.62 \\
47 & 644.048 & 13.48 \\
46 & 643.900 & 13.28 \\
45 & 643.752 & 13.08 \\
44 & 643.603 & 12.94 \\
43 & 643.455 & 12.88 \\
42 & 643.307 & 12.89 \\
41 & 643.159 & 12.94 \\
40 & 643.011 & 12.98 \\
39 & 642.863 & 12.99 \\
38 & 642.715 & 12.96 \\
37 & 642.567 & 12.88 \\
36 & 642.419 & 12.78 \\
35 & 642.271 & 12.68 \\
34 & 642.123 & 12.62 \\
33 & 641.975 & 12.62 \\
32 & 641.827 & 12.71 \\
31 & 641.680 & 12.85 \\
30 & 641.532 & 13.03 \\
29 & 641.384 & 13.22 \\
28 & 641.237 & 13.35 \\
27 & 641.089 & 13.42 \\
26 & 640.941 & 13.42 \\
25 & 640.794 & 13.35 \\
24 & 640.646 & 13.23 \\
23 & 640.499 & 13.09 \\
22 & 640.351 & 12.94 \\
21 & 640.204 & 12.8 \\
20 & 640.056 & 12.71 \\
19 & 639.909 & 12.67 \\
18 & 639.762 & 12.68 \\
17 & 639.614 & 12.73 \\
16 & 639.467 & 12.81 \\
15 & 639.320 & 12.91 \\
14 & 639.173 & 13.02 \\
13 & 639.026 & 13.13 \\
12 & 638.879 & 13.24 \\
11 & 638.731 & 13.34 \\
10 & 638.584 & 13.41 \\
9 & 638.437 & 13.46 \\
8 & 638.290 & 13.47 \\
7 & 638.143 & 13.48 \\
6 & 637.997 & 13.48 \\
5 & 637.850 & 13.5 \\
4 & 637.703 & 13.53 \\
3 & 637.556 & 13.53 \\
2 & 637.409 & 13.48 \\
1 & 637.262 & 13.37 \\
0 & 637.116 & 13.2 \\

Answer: 13.1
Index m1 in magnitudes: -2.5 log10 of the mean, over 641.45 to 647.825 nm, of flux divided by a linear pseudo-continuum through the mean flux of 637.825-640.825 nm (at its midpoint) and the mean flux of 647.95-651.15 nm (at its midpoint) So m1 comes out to -0.01 mag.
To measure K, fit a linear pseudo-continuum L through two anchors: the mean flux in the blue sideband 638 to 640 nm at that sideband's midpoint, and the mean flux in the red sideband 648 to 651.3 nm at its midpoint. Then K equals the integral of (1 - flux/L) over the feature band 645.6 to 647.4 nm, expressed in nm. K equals -0.03 nm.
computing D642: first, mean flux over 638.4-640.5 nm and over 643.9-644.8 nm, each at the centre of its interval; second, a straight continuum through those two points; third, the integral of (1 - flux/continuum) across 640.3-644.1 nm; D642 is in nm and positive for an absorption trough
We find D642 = 0.07 nm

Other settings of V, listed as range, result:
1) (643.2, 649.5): 12.8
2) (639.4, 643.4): 12.9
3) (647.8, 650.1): 12.5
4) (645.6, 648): 12.7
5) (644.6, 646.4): 13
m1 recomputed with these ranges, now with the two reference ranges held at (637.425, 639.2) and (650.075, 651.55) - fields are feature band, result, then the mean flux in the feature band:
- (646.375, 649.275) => 0.01 mag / 12.5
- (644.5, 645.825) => -0.02 mag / 13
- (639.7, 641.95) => 0.01 mag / 13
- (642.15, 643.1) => 0.01 mag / 12.9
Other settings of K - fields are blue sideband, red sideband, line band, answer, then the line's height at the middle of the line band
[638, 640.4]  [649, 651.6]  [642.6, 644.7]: -0.06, 12.8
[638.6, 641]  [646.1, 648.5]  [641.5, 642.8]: 0.01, 12.9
